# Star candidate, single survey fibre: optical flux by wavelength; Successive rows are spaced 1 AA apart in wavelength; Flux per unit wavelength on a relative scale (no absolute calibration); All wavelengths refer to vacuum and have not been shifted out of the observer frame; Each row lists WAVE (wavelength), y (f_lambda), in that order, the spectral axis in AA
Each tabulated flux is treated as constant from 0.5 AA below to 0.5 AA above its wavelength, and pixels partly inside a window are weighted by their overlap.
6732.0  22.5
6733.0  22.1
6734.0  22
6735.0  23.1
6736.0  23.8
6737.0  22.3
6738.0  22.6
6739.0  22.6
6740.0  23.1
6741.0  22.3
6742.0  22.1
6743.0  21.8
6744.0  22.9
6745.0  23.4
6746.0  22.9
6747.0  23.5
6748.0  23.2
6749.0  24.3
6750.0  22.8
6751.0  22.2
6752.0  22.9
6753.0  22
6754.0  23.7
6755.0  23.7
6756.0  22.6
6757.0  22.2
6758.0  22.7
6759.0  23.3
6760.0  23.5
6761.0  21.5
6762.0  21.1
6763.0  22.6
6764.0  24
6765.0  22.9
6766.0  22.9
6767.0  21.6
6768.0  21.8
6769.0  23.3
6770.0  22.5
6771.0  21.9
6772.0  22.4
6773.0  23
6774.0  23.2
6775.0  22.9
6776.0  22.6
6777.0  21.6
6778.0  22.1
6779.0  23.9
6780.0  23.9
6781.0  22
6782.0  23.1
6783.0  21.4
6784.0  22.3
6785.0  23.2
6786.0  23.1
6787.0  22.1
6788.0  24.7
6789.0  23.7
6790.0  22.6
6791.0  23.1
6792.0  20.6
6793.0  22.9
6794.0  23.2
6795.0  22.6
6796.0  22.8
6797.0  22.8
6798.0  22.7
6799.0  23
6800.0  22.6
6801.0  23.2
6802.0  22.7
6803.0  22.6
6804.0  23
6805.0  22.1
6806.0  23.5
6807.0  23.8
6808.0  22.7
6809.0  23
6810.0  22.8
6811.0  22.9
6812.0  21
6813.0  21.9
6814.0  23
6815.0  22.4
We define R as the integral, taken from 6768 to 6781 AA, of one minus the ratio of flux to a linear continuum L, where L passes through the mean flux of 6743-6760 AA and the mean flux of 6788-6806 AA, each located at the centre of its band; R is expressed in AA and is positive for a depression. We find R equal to 0.1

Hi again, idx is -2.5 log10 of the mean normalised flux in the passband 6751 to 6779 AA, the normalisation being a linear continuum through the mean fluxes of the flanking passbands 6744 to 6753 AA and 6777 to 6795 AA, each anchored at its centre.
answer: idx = 0.015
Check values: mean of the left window 23.1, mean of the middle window 22.6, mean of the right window 22.8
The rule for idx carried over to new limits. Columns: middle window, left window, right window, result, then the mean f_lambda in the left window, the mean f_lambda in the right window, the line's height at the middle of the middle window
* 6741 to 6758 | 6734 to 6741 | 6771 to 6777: -0.01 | 22.8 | 22.6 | 22.8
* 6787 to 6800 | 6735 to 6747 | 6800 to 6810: 0.00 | 22.8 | 22.9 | 22.9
